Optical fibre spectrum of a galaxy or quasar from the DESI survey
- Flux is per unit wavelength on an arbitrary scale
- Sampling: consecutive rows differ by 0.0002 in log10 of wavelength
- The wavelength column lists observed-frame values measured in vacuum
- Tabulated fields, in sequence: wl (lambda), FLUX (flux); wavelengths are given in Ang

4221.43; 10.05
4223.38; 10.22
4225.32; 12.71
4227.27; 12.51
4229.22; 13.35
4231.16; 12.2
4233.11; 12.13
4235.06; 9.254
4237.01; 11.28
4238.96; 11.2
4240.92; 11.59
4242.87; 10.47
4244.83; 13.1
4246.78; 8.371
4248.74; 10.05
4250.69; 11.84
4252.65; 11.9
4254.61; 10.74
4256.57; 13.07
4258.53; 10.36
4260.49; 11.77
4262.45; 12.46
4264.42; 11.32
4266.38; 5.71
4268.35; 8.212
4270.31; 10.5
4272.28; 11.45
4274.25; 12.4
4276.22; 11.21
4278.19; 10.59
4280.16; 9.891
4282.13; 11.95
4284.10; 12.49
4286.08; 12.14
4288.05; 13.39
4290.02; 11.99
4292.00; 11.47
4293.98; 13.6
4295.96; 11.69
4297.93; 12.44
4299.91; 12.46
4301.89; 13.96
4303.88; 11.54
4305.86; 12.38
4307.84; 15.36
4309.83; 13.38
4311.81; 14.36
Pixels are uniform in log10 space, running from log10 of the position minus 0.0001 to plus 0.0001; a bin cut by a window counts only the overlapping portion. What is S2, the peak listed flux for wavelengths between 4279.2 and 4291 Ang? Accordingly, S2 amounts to 13.39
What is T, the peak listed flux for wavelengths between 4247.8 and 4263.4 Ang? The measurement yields 13.07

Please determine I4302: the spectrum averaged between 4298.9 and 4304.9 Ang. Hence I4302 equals 12.6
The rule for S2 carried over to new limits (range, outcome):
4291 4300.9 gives 13.6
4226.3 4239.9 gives 13.35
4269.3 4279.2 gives 12.4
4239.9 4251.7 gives 13.1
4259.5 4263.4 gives 12.46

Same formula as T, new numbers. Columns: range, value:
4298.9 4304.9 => 13.96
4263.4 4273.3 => 11.45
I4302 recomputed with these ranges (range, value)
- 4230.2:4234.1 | 12.2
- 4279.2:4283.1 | 10.9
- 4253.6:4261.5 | 11.5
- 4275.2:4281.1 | 10.6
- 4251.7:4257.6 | 11.9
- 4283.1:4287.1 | 12.3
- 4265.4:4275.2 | 9.65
